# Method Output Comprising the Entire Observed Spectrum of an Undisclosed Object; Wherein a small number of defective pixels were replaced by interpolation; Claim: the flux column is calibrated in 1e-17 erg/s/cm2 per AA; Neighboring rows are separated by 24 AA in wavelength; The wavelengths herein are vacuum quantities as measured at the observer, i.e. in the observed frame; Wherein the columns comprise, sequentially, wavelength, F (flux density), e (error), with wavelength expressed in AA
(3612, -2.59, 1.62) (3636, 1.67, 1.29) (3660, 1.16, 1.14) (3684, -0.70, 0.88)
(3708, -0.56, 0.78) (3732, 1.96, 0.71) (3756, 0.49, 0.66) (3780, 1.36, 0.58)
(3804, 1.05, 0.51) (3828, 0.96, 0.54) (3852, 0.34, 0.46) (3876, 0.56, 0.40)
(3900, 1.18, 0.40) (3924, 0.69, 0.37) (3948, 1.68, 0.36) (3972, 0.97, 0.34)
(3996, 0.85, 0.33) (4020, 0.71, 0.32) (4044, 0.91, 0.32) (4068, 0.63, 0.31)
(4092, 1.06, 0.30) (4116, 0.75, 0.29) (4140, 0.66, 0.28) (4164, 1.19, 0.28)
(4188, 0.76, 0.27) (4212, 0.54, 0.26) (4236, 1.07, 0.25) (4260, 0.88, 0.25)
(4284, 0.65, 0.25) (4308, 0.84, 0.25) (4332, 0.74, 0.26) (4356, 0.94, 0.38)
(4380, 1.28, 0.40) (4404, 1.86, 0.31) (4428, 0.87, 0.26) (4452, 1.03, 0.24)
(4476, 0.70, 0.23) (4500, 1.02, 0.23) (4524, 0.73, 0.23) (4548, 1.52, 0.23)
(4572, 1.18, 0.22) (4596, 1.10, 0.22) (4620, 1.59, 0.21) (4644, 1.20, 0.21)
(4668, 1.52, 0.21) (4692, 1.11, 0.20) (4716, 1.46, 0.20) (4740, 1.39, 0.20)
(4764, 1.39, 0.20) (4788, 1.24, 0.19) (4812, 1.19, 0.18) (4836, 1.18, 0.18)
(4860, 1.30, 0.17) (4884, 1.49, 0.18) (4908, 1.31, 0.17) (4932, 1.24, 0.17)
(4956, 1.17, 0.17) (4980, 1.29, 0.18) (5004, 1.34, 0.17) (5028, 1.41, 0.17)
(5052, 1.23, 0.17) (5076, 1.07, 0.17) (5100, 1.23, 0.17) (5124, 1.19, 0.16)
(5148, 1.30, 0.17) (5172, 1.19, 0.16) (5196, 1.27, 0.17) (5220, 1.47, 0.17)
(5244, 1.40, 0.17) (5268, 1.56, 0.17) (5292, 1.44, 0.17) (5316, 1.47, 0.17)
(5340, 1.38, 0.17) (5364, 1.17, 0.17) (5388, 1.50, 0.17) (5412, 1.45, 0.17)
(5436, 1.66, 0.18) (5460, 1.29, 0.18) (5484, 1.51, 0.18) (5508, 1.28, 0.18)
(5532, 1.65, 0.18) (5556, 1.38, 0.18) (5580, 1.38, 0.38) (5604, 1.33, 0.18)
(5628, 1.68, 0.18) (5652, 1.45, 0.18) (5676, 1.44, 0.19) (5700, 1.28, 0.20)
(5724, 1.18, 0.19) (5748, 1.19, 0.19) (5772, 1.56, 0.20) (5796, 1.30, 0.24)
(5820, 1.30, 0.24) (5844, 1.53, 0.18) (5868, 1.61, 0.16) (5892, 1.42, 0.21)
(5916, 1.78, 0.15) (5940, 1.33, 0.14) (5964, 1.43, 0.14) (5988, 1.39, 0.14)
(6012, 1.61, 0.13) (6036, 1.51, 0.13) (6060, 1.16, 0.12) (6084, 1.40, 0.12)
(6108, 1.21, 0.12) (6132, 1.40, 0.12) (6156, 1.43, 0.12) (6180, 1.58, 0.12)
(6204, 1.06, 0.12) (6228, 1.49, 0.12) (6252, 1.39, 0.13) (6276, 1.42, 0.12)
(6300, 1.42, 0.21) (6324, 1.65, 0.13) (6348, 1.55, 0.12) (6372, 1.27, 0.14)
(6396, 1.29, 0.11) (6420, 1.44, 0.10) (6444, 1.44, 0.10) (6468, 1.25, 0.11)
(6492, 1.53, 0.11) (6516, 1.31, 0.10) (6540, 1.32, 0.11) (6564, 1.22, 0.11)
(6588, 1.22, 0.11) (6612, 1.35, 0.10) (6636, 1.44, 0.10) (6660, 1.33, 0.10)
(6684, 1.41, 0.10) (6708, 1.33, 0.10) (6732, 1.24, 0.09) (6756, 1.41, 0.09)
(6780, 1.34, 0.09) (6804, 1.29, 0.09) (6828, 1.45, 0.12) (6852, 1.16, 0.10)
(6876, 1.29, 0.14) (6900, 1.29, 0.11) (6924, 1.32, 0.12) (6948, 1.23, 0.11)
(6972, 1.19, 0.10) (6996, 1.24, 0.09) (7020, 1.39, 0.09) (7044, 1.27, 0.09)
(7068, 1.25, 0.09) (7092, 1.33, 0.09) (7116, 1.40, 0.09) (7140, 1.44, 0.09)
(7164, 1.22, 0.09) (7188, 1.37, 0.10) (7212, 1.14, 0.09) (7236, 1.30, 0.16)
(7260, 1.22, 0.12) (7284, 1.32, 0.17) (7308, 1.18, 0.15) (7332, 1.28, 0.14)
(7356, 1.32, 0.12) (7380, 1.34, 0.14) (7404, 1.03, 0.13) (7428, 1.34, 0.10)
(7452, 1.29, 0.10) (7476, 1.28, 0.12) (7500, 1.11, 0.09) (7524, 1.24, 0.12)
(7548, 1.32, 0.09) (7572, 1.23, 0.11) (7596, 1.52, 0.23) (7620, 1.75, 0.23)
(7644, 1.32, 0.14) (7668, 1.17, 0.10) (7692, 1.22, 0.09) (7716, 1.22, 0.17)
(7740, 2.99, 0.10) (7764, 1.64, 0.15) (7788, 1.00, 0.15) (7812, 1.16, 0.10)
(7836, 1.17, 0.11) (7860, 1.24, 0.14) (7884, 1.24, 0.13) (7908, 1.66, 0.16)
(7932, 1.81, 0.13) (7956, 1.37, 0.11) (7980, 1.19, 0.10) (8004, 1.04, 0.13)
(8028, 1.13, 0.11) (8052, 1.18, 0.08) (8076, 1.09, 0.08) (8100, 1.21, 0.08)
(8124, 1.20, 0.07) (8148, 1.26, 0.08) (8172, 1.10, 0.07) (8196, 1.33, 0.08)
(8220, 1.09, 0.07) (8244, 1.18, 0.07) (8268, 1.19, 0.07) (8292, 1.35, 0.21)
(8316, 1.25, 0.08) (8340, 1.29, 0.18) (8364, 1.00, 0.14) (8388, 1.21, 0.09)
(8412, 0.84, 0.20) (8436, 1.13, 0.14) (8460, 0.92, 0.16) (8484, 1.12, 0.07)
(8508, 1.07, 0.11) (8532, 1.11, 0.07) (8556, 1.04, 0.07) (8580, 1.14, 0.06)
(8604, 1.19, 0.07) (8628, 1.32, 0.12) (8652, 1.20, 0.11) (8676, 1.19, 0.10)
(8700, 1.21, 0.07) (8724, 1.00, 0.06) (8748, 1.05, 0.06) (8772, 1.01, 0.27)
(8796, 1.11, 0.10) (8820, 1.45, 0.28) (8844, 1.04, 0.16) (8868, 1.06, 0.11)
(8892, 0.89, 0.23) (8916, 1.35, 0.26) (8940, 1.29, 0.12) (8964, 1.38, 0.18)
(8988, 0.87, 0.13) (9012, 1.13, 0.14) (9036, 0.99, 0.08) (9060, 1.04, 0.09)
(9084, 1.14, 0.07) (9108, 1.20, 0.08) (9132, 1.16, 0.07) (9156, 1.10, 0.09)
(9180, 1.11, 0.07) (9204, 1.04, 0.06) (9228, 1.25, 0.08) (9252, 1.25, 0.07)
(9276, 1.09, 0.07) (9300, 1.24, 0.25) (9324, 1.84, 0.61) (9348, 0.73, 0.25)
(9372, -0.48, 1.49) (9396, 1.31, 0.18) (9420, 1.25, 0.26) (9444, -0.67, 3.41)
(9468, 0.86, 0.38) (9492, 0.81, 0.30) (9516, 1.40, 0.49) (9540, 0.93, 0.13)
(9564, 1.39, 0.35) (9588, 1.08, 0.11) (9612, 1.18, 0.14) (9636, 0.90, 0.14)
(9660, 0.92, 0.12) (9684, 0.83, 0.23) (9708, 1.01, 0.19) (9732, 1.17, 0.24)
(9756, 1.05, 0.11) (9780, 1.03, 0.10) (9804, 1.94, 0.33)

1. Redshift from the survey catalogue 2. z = 0.18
